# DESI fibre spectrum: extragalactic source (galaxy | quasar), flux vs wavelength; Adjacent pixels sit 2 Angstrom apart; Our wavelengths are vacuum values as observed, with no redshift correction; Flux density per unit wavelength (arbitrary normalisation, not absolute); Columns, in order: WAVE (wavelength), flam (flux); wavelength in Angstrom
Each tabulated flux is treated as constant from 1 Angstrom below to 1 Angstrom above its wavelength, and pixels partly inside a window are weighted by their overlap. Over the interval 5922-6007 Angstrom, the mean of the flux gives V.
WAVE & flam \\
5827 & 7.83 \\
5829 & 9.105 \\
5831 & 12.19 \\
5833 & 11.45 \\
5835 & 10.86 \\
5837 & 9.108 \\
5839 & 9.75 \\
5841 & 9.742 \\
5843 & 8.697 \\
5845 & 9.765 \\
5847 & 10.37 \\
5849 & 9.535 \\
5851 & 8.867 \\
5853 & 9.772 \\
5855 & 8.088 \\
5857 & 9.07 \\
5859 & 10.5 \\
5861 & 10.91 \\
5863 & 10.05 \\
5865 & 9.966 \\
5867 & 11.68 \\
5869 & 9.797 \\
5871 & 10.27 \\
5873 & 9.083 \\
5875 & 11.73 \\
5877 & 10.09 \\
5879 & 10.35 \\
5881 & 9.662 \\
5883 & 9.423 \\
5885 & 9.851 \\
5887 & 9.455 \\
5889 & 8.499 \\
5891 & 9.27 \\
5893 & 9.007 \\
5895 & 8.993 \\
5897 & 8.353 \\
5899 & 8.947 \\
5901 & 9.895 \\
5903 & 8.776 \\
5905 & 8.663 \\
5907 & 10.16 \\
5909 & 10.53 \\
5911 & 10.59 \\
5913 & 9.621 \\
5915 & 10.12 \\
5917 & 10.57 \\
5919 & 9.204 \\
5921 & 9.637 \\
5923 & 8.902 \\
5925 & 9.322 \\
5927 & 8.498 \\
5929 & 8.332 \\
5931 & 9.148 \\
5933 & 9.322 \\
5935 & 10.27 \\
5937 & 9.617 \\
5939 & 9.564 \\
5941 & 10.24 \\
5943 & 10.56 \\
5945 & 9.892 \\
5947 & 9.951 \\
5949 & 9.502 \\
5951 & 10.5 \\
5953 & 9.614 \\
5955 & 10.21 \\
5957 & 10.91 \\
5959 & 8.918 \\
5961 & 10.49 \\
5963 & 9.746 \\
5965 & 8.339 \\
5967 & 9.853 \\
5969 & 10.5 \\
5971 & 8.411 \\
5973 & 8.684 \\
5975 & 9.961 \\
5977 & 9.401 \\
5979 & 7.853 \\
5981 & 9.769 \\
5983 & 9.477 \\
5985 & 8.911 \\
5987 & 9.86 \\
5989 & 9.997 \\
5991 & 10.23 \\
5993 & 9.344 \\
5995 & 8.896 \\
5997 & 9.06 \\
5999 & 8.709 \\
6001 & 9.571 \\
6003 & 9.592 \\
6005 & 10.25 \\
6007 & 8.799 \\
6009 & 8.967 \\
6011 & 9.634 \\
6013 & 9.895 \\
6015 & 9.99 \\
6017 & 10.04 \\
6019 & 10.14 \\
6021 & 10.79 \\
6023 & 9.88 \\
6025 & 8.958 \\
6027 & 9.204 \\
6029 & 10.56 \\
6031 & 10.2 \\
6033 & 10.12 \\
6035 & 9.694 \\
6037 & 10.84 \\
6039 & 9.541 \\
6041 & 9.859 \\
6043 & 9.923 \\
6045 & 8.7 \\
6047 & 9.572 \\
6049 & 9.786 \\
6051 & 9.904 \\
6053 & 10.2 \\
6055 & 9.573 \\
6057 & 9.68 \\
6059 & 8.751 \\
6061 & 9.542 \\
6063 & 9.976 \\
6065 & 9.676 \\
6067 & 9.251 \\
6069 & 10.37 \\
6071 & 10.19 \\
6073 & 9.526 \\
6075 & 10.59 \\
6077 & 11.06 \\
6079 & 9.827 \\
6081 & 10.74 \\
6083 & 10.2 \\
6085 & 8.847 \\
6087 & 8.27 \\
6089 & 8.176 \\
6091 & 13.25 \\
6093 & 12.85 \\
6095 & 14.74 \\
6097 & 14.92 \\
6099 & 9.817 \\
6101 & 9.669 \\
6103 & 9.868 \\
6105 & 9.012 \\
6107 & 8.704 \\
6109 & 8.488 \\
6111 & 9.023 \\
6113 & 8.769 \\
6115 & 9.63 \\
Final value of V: 9.52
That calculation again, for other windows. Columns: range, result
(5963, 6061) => 9.58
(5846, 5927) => 9.67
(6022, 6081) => 9.84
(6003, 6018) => 9.65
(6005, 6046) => 9.8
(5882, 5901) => 9.13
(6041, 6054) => 9.69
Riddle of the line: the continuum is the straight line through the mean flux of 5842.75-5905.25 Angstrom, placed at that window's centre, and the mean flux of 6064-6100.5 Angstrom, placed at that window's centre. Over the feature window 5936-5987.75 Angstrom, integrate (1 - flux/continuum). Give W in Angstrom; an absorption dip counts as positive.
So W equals 2.2 Angstrom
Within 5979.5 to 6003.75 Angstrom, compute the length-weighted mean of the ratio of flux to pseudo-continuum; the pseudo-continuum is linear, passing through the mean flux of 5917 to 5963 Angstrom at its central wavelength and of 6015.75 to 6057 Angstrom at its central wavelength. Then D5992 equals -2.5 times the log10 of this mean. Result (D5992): 0.04 mag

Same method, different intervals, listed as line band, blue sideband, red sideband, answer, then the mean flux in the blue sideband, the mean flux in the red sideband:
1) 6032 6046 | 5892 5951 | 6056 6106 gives 0.04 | 9.54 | 10.4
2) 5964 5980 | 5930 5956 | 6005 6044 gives 0.09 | 9.88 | 9.85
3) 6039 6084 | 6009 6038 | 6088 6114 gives 0.04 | 9.96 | 10.6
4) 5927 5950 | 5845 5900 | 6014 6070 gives 0.01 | 9.69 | 9.81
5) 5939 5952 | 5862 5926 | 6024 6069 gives -0.04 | 9.7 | 9.72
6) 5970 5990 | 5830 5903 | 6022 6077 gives 0.06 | 9.79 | 9.8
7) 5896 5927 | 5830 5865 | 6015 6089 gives 0.04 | 9.93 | 9.81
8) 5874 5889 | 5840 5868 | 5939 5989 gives -0.02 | 9.79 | 9.65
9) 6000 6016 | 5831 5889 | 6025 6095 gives 0.04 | 9.94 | 10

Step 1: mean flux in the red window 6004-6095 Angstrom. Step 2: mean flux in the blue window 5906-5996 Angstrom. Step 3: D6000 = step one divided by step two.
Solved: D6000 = 1.03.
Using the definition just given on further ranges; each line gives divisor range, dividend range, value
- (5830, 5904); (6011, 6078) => 1.01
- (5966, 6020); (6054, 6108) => 1.08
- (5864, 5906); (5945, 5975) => 1.01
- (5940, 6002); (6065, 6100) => 1.12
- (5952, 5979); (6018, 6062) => 1.03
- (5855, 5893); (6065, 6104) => 1.07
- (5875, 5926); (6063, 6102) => 1.11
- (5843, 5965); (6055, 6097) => 1.07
